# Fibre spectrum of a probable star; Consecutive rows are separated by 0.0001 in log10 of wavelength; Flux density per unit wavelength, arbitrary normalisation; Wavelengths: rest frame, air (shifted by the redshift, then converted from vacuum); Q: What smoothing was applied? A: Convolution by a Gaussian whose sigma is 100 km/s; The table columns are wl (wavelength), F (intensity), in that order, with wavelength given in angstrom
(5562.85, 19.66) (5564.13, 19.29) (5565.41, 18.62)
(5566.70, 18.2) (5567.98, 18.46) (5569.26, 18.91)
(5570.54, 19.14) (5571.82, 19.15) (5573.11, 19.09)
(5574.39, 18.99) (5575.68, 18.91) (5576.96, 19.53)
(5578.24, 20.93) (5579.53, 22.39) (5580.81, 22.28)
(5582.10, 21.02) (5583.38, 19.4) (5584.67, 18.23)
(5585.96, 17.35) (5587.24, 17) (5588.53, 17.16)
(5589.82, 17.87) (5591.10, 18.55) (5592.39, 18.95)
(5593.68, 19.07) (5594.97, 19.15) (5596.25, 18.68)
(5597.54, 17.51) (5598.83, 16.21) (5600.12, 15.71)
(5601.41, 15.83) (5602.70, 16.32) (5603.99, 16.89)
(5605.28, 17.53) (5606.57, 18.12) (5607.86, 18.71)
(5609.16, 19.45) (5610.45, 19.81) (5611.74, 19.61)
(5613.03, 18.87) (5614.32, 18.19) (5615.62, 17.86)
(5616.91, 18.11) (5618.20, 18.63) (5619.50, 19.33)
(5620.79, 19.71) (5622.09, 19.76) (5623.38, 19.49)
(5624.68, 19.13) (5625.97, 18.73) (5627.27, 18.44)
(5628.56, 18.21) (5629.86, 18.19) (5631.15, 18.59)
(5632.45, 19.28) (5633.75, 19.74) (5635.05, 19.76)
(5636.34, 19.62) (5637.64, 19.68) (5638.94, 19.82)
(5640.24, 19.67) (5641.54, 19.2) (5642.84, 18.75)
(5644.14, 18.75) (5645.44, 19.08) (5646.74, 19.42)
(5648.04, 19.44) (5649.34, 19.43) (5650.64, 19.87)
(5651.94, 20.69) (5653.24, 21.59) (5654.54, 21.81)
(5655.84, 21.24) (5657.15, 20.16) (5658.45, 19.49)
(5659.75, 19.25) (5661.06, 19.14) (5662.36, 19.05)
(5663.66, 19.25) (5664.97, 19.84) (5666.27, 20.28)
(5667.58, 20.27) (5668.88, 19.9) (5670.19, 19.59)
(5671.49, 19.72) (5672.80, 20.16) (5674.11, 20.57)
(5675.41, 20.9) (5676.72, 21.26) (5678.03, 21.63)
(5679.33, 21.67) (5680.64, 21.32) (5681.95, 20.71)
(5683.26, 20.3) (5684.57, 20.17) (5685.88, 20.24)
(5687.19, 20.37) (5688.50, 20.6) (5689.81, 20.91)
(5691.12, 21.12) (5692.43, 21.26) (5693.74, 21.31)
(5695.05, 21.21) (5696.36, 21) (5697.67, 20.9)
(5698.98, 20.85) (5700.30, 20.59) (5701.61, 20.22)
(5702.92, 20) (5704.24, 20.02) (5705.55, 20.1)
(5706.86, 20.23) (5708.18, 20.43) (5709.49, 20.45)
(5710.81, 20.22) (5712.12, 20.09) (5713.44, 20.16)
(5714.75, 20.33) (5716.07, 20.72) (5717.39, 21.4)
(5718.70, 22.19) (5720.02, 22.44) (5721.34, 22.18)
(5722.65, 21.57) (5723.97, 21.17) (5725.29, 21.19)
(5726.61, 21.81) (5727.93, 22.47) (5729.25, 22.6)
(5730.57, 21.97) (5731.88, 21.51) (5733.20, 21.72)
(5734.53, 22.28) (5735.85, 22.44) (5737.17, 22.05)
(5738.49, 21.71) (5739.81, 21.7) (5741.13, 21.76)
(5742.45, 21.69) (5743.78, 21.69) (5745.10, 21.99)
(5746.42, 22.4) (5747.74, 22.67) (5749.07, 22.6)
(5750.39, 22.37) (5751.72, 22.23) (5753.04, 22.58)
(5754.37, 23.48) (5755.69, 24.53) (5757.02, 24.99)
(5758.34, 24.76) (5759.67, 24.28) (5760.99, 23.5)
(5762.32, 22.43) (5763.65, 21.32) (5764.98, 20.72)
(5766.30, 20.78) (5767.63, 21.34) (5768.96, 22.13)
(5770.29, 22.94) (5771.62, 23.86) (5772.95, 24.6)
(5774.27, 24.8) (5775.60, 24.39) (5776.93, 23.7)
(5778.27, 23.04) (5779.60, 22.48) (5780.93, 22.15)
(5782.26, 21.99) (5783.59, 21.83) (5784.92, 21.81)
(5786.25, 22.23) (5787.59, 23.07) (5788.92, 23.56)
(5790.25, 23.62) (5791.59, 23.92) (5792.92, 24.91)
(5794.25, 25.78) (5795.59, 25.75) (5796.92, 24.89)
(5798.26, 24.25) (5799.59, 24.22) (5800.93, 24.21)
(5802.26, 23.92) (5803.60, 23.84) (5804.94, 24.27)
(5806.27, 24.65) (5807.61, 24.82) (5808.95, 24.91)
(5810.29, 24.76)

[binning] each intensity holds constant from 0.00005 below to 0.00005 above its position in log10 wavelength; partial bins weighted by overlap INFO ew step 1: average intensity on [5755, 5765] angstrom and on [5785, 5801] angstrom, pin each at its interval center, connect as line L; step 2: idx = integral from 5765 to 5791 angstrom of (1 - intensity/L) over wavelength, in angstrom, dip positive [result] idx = 1.1 angstrom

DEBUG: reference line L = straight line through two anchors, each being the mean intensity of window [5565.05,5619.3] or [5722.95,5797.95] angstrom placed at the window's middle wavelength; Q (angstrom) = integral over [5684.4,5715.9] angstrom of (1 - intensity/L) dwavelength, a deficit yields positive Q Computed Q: 1.1 angstrom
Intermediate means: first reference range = 18.6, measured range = 20.5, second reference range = 22.8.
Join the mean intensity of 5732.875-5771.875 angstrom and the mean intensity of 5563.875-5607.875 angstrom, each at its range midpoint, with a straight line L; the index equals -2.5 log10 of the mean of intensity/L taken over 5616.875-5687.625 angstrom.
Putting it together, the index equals 0.02 mag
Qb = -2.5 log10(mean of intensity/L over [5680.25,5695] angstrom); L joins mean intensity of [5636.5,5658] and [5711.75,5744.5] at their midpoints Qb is 0.00 mag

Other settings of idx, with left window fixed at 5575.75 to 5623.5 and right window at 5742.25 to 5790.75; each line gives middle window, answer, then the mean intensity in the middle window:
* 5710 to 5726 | 0.4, 21.1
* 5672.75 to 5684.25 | -0.2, 21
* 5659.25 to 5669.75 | 0.3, 19.6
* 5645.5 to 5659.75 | -0.2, 20.2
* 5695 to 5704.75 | 0.3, 20.6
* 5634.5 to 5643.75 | 0.1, 19.5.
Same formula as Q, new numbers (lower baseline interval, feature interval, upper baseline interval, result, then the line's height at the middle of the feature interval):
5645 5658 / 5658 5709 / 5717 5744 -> 1.3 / 20.9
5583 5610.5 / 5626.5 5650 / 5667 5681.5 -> 0.2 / 19.3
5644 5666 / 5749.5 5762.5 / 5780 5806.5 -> -0.5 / 22.7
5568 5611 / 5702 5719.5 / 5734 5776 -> 0.9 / 21.6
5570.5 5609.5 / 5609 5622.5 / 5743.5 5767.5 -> 0.1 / 19.2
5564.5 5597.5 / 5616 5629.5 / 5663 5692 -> 0.5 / 19.7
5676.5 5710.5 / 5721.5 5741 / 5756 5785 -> -0.1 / 21.8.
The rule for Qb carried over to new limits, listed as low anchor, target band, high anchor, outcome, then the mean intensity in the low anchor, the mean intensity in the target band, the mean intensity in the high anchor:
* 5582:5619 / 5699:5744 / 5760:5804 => 0.015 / 18.1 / 21.3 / 23.3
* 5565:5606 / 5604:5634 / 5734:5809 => 0.032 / 18.5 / 18.8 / 23.2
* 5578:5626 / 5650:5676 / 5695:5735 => -0.011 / 18.6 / 20.1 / 21.1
